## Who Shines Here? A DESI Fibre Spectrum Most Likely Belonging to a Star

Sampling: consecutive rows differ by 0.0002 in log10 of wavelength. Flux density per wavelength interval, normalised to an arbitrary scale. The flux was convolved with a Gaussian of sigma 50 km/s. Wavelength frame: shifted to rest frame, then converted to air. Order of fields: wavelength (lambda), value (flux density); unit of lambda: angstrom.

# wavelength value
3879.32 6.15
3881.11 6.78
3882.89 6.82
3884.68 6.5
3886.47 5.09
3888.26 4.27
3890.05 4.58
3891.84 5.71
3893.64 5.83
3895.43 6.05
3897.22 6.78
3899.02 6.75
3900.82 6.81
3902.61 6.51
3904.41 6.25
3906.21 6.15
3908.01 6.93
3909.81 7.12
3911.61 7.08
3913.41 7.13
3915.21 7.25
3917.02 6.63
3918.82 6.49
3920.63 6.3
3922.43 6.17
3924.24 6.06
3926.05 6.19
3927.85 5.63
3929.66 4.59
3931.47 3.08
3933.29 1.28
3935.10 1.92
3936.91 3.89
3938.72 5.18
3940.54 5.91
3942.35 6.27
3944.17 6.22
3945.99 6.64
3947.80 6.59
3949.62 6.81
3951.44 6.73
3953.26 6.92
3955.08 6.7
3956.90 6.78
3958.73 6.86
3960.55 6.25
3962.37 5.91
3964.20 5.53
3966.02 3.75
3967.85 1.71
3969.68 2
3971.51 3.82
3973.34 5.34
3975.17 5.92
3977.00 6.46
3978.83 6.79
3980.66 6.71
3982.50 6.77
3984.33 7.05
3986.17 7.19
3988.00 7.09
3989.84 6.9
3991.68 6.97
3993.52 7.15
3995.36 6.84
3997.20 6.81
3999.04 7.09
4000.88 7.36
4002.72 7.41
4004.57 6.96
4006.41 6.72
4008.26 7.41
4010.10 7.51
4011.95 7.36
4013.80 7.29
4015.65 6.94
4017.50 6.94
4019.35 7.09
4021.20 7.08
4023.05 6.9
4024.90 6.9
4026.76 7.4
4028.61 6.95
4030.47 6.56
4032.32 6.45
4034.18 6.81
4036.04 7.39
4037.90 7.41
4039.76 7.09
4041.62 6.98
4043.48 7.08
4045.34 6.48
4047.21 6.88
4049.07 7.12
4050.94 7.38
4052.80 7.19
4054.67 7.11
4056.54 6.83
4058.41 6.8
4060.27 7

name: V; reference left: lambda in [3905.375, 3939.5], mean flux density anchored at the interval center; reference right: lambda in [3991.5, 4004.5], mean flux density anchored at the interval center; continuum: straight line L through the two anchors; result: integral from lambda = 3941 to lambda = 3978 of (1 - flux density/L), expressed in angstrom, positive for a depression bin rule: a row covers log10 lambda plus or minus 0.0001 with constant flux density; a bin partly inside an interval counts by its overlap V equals 3.5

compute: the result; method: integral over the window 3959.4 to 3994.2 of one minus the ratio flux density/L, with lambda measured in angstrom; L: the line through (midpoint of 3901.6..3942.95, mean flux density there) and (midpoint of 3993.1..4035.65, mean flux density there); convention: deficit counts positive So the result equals 4.0 angstrom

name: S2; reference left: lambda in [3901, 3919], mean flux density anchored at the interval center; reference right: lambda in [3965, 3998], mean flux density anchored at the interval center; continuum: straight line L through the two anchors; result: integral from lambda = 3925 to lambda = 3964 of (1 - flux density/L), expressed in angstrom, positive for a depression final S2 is 4.7 angstrom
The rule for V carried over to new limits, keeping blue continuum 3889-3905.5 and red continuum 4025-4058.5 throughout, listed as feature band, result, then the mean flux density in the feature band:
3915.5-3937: 4.6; 4.95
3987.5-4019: -1.6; 7.1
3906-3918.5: -1.4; 6.92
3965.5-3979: 4.5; 4.37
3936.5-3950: 0.9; 5.98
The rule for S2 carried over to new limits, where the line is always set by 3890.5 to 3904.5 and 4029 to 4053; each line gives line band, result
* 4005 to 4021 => -0.71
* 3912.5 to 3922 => -0.52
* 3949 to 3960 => -0.37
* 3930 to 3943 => 5.14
